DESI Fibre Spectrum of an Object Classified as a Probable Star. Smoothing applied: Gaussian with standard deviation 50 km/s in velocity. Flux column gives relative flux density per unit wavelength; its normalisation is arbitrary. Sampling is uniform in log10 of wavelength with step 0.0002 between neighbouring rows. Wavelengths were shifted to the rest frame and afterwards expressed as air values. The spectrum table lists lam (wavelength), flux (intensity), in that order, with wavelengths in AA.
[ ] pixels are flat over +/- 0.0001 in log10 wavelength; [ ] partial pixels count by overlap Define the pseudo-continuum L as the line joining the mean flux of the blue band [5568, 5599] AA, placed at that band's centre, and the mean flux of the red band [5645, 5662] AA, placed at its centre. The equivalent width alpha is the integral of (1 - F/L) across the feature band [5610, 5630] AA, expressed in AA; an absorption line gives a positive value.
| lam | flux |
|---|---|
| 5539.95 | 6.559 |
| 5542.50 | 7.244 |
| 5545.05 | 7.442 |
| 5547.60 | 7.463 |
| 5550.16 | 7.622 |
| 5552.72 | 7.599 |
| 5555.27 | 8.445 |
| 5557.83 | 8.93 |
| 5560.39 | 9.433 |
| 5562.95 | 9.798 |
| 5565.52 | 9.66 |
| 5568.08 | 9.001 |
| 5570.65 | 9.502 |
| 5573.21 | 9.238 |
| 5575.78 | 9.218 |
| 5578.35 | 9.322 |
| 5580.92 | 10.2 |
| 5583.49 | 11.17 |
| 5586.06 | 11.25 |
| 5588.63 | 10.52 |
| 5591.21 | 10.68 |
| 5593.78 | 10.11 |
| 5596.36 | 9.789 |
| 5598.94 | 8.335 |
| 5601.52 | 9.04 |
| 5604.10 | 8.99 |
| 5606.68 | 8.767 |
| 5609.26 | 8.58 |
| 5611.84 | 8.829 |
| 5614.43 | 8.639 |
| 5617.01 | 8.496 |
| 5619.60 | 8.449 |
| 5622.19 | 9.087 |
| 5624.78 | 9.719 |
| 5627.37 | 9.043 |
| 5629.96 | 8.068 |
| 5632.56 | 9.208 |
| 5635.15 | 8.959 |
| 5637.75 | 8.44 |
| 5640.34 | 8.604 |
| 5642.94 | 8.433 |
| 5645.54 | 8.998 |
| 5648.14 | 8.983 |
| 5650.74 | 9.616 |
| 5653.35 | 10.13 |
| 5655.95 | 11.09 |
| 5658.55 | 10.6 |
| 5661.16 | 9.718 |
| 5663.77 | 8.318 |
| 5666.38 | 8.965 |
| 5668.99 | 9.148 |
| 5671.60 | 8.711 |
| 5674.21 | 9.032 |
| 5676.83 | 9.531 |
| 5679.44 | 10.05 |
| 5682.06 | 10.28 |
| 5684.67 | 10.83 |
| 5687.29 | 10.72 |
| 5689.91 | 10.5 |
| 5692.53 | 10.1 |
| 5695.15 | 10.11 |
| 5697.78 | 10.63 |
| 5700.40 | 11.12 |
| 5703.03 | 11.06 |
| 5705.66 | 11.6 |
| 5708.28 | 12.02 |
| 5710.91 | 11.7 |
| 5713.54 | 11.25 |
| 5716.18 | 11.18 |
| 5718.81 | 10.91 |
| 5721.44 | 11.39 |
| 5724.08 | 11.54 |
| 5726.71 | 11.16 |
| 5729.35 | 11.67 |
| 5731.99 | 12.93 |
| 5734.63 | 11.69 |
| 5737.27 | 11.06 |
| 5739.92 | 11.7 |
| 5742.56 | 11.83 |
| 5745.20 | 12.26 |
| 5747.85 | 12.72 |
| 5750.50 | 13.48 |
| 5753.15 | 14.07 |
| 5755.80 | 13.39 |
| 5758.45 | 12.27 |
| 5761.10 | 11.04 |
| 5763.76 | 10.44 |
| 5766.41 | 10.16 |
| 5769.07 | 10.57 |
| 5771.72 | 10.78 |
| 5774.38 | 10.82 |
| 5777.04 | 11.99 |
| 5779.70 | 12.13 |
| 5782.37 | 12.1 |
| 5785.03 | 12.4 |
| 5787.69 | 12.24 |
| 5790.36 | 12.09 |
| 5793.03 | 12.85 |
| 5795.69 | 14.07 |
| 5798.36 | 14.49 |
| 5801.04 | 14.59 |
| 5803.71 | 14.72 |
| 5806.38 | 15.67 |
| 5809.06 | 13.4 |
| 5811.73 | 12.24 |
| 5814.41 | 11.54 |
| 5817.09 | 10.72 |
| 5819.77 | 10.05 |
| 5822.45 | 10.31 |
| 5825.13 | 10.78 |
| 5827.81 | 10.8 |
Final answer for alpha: 2.24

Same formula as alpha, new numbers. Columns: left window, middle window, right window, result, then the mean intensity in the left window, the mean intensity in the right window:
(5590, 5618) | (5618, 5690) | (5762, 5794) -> 3.19 AA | 9.12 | 11.5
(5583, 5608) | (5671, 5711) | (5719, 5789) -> 1.96 AA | 9.82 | 11.8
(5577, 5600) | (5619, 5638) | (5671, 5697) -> 2.26 AA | 10.2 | 10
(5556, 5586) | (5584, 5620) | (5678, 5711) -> 1.94 AA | 9.63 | 10.8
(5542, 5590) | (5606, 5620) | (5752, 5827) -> 1.65 AA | 9.14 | 12.2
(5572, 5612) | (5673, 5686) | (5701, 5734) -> 1.20 AA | 9.65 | 11.5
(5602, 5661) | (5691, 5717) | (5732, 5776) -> -0.90 AA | 9.09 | 11.8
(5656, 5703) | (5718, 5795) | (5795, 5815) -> 2.99 AA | 9.97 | 13.9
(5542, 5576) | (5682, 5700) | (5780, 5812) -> 1.26 AA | 8.63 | 13.4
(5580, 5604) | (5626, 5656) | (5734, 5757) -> 4.95 AA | 10.1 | 12.5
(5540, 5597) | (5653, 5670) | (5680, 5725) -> 1.19 AA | 9.2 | 11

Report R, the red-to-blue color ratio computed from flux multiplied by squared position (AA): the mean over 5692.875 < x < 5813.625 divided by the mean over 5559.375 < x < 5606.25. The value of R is 1.32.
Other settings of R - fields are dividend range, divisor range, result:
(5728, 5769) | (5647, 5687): 1.27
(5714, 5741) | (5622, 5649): 1.34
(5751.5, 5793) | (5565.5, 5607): 1.30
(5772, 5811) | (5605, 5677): 1.52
